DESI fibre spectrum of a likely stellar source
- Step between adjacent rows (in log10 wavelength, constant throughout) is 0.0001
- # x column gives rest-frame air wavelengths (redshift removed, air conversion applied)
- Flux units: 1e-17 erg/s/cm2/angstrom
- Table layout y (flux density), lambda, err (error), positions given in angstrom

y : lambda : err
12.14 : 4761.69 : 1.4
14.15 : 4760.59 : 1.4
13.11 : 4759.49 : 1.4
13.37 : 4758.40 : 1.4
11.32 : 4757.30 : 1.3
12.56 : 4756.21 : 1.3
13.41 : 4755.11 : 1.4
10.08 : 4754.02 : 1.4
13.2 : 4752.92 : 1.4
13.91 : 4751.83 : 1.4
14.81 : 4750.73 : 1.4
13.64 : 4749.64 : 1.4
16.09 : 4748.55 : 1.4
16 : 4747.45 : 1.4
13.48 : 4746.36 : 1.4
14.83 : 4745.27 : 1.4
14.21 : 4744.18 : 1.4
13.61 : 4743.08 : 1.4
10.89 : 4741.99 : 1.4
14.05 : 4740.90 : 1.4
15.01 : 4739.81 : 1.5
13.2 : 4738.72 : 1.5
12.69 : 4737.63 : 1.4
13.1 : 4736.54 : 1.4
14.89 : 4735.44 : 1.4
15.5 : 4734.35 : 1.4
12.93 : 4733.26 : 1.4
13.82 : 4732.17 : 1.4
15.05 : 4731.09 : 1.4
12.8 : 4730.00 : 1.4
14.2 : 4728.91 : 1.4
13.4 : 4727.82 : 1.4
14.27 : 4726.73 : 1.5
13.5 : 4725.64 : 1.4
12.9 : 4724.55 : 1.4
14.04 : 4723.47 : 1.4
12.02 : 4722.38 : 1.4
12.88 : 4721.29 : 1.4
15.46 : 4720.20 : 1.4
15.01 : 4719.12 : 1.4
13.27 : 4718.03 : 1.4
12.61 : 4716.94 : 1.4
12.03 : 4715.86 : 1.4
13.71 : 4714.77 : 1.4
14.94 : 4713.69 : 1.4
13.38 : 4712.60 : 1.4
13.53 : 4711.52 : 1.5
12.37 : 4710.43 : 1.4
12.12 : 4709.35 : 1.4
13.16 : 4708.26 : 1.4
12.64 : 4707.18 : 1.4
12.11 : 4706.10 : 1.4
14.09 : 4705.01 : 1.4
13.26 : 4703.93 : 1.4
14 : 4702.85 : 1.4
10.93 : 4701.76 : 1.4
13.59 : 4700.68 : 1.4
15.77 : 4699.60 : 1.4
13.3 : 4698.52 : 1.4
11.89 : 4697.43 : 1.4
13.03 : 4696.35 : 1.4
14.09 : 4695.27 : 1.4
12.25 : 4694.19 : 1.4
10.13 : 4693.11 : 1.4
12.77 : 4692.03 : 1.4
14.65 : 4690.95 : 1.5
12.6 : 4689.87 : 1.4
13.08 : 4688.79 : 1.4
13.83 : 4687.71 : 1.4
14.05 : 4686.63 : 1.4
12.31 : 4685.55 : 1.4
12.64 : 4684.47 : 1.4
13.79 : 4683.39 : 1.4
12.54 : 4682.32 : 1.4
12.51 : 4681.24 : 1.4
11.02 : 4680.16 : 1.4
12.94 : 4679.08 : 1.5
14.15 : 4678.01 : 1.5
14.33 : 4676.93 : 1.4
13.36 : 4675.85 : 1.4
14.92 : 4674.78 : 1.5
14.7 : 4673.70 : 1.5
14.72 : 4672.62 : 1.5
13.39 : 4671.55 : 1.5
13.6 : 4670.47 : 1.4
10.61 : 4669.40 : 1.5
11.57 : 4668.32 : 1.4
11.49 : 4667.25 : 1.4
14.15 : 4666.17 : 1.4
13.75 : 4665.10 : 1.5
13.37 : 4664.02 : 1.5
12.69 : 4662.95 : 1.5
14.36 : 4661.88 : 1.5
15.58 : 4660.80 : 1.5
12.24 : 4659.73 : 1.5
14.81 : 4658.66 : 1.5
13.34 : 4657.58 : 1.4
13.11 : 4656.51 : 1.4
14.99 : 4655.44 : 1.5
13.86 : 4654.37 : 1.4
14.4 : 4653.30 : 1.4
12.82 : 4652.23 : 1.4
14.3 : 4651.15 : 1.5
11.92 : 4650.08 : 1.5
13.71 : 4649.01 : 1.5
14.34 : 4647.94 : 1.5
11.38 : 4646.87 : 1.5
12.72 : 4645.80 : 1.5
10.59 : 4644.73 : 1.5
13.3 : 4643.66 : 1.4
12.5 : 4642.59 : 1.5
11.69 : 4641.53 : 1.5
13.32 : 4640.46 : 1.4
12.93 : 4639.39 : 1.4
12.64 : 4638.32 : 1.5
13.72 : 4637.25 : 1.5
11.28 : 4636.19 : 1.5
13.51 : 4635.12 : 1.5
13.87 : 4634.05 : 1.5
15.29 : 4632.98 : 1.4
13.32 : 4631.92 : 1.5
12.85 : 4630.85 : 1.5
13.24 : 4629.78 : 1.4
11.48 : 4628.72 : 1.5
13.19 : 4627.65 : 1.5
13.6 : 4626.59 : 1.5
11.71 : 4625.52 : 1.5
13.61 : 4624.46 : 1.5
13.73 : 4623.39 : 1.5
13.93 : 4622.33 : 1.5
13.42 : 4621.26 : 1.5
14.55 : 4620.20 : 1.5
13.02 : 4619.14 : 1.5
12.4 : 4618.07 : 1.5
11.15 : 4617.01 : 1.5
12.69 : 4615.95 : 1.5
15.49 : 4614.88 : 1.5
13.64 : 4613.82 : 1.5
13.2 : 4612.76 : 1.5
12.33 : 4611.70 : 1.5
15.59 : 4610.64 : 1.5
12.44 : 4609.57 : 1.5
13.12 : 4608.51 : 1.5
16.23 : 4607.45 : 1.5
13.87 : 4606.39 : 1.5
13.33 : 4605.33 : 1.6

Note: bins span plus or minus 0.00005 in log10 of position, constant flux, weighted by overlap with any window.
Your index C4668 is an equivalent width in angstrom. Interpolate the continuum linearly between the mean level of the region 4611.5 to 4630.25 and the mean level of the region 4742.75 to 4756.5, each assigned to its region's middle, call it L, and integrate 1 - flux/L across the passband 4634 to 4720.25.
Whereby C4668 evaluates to 1.7 angstrom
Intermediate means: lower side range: 13.2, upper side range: 13.9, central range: 13.2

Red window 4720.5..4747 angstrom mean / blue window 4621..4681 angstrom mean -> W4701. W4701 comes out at 1.0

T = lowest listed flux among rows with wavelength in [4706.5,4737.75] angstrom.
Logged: 12.02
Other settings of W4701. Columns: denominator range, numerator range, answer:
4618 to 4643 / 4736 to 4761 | 1.03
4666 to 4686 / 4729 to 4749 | 1.07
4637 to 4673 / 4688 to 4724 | 1.00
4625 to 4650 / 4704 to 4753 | 1.06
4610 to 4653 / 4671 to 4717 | 1.01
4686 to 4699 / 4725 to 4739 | 1.06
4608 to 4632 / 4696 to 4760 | 1.02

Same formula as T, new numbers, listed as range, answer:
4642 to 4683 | 10.59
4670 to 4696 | 10.13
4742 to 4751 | 13.48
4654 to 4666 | 12.24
